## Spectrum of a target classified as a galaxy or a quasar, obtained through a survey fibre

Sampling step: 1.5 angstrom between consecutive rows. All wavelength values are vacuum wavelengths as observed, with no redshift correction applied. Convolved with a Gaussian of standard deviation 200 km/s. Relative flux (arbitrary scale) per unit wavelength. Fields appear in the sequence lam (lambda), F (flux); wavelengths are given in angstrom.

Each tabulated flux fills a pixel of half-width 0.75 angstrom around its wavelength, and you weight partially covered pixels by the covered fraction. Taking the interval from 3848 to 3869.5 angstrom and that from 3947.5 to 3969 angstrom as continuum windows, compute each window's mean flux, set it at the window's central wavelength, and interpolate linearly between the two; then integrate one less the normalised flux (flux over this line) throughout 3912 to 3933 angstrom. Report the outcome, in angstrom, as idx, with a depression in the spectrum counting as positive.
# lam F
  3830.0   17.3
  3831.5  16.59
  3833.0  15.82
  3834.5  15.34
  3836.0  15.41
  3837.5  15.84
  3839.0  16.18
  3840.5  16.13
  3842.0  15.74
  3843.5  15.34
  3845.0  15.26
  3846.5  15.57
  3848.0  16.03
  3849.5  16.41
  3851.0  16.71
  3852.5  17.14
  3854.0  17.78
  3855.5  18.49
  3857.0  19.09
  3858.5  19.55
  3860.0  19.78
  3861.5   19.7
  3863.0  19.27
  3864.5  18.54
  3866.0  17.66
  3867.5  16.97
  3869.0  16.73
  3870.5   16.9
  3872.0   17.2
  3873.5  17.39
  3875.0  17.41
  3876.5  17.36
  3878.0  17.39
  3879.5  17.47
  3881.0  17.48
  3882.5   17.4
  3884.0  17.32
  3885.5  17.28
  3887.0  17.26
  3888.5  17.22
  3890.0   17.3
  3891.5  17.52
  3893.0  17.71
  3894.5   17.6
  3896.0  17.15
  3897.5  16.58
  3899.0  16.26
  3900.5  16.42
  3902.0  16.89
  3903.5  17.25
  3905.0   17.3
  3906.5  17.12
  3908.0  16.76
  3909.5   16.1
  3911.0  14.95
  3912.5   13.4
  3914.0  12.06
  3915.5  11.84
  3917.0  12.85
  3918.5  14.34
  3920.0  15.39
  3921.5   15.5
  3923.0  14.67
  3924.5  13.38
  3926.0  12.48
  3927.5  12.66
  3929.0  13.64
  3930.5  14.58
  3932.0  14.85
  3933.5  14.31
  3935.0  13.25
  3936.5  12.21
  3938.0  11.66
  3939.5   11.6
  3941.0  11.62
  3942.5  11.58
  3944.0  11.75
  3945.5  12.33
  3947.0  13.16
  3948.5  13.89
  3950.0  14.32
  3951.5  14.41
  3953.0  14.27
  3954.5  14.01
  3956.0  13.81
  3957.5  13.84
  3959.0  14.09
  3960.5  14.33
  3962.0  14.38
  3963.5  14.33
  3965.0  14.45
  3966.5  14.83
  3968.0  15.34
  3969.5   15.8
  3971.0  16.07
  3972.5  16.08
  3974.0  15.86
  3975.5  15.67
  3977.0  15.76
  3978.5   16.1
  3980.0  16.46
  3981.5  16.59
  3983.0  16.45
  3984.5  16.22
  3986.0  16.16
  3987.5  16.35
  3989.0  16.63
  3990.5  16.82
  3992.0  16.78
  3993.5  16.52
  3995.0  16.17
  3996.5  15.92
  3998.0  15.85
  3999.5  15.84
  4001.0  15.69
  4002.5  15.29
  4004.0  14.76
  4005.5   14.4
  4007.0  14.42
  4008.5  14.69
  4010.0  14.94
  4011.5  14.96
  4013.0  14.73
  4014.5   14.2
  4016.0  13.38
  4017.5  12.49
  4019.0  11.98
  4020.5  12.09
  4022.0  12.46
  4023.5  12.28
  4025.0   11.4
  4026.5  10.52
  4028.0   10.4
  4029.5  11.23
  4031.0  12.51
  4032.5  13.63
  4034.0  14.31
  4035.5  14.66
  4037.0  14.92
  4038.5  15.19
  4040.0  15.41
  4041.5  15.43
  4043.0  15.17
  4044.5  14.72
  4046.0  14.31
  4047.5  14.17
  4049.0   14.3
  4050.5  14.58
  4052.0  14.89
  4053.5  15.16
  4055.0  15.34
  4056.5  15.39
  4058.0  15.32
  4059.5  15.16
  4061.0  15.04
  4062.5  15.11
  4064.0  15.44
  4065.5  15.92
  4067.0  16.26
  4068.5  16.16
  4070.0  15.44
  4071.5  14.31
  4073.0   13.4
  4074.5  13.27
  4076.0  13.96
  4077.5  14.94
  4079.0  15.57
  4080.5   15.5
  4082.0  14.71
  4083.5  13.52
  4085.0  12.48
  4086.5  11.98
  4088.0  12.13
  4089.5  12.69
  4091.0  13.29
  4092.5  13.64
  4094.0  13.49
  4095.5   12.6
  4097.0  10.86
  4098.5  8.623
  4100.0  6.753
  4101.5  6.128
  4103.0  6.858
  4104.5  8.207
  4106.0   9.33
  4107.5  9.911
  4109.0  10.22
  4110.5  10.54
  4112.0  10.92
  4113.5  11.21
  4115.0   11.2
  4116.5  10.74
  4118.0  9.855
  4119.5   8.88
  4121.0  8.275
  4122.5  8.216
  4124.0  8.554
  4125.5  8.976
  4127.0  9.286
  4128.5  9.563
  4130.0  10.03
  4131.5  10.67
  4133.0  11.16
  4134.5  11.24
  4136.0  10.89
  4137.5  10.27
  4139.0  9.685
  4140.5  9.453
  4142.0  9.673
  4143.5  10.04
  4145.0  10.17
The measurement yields 2.6 angstrom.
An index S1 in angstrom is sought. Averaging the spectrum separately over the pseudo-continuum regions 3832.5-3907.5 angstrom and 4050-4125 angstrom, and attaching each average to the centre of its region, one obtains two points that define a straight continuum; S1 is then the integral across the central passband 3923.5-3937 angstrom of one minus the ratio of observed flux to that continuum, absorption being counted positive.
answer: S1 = 2.0 angstrom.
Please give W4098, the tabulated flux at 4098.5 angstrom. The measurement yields 8.623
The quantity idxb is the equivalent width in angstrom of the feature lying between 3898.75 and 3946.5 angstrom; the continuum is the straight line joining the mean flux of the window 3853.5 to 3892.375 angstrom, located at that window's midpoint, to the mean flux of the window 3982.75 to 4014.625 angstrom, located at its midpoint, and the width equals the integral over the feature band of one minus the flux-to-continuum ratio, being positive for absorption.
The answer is 8.20 angstrom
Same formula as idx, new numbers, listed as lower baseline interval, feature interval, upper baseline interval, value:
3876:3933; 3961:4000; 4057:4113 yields -3.8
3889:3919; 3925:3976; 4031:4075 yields 5.6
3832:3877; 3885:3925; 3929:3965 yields -2.0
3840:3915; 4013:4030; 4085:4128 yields 0.7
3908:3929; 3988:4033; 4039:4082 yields 1.5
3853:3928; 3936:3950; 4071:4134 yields 2.7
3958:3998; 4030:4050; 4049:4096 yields 0.5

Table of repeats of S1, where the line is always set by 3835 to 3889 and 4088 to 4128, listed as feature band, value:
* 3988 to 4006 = -3.59 angstrom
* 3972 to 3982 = -1.60 angstrom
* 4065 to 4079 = -4.81 angstrom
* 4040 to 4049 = -2.20 angstrom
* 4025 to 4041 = -1.36 angstrom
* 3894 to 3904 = -0.44 angstrom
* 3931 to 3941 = 1.42 angstrom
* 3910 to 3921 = 1.41 angstrom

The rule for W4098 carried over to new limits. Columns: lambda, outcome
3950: 14.32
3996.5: 15.92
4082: 14.71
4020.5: 12.09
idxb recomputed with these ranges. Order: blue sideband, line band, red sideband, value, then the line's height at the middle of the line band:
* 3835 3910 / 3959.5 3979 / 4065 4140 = -0.71 angstrom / 14.8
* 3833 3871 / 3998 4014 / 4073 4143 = -1.97 angstrom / 13.4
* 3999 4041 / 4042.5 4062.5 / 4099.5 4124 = -4.66 angstrom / 12.1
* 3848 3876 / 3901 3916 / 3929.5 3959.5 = -0.14 angstrom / 15.3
